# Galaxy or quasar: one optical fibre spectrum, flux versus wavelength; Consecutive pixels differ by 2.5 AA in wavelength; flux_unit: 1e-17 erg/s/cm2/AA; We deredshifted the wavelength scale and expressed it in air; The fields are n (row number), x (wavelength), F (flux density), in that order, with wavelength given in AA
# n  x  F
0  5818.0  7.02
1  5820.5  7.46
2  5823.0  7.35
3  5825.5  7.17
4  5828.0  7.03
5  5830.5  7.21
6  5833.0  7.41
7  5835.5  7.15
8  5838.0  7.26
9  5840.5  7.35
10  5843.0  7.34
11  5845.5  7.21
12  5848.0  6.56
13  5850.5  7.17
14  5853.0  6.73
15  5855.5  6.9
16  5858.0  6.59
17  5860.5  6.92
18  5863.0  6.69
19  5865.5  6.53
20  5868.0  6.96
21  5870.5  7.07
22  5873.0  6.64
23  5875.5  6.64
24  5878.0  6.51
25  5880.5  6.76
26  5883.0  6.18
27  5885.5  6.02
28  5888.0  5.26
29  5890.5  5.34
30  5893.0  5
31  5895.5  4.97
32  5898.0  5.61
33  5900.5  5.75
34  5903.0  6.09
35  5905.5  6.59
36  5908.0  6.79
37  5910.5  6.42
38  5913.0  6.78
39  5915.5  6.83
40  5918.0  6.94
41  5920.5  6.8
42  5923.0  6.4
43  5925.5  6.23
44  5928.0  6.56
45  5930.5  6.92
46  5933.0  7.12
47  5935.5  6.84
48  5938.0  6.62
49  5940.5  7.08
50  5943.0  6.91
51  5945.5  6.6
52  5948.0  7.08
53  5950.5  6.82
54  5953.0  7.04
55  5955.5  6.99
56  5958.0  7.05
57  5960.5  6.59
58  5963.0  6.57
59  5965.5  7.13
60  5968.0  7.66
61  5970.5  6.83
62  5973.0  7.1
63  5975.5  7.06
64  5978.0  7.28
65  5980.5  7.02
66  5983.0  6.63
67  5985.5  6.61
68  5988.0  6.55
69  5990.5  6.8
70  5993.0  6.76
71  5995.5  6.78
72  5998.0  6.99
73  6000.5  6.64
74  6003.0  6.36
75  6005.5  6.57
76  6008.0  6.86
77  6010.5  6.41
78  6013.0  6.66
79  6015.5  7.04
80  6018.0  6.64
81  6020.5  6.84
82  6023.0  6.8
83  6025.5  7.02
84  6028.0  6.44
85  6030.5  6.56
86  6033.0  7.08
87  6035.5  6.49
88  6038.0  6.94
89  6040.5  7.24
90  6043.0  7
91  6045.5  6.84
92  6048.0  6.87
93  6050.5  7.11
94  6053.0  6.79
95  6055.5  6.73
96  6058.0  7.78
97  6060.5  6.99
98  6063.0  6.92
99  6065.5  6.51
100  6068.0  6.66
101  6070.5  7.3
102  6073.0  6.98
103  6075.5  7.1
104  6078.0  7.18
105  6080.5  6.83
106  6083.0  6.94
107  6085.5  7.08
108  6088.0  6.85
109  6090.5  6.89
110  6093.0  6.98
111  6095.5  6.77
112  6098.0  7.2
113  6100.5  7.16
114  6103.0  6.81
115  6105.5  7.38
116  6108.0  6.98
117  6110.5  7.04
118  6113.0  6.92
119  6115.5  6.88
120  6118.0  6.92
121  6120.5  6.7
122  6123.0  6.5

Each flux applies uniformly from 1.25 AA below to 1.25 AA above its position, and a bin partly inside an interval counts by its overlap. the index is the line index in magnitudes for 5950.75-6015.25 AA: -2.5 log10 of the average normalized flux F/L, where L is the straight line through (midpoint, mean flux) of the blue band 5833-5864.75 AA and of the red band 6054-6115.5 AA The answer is 0.02 mag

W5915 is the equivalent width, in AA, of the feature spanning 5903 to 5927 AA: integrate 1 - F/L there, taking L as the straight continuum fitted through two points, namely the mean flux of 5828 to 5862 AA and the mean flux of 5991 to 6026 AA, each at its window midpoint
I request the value 1.1 AA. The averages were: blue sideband 7.06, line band 6.61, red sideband 6.74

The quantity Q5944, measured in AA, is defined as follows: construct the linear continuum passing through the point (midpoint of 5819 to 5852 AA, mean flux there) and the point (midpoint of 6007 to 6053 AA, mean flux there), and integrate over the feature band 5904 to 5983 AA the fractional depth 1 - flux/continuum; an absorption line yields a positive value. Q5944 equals 1.54 AA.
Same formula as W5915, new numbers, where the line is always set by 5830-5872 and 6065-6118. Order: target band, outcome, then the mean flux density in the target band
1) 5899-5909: 1.0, 6.28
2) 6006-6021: 0.6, 6.73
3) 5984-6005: 0.9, 6.68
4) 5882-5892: 1.9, 5.67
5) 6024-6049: 0.5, 6.85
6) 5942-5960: 0.2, 6.91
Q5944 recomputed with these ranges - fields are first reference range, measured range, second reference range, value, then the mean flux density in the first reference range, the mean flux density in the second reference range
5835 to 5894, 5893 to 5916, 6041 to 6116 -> 2.0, 6.62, 6.99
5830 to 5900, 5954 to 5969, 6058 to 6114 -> -0.5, 6.56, 6.99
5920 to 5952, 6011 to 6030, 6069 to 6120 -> 0.4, 6.77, 7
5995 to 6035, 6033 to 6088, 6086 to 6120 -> -0.9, 6.73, 6.98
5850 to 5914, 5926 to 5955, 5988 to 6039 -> -1.6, 6.33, 6.73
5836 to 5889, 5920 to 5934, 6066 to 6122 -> 0.3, 6.74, 6.97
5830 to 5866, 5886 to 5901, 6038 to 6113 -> 3.6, 7.01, 6.99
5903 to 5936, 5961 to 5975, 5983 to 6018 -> -0.7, 6.68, 6.69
